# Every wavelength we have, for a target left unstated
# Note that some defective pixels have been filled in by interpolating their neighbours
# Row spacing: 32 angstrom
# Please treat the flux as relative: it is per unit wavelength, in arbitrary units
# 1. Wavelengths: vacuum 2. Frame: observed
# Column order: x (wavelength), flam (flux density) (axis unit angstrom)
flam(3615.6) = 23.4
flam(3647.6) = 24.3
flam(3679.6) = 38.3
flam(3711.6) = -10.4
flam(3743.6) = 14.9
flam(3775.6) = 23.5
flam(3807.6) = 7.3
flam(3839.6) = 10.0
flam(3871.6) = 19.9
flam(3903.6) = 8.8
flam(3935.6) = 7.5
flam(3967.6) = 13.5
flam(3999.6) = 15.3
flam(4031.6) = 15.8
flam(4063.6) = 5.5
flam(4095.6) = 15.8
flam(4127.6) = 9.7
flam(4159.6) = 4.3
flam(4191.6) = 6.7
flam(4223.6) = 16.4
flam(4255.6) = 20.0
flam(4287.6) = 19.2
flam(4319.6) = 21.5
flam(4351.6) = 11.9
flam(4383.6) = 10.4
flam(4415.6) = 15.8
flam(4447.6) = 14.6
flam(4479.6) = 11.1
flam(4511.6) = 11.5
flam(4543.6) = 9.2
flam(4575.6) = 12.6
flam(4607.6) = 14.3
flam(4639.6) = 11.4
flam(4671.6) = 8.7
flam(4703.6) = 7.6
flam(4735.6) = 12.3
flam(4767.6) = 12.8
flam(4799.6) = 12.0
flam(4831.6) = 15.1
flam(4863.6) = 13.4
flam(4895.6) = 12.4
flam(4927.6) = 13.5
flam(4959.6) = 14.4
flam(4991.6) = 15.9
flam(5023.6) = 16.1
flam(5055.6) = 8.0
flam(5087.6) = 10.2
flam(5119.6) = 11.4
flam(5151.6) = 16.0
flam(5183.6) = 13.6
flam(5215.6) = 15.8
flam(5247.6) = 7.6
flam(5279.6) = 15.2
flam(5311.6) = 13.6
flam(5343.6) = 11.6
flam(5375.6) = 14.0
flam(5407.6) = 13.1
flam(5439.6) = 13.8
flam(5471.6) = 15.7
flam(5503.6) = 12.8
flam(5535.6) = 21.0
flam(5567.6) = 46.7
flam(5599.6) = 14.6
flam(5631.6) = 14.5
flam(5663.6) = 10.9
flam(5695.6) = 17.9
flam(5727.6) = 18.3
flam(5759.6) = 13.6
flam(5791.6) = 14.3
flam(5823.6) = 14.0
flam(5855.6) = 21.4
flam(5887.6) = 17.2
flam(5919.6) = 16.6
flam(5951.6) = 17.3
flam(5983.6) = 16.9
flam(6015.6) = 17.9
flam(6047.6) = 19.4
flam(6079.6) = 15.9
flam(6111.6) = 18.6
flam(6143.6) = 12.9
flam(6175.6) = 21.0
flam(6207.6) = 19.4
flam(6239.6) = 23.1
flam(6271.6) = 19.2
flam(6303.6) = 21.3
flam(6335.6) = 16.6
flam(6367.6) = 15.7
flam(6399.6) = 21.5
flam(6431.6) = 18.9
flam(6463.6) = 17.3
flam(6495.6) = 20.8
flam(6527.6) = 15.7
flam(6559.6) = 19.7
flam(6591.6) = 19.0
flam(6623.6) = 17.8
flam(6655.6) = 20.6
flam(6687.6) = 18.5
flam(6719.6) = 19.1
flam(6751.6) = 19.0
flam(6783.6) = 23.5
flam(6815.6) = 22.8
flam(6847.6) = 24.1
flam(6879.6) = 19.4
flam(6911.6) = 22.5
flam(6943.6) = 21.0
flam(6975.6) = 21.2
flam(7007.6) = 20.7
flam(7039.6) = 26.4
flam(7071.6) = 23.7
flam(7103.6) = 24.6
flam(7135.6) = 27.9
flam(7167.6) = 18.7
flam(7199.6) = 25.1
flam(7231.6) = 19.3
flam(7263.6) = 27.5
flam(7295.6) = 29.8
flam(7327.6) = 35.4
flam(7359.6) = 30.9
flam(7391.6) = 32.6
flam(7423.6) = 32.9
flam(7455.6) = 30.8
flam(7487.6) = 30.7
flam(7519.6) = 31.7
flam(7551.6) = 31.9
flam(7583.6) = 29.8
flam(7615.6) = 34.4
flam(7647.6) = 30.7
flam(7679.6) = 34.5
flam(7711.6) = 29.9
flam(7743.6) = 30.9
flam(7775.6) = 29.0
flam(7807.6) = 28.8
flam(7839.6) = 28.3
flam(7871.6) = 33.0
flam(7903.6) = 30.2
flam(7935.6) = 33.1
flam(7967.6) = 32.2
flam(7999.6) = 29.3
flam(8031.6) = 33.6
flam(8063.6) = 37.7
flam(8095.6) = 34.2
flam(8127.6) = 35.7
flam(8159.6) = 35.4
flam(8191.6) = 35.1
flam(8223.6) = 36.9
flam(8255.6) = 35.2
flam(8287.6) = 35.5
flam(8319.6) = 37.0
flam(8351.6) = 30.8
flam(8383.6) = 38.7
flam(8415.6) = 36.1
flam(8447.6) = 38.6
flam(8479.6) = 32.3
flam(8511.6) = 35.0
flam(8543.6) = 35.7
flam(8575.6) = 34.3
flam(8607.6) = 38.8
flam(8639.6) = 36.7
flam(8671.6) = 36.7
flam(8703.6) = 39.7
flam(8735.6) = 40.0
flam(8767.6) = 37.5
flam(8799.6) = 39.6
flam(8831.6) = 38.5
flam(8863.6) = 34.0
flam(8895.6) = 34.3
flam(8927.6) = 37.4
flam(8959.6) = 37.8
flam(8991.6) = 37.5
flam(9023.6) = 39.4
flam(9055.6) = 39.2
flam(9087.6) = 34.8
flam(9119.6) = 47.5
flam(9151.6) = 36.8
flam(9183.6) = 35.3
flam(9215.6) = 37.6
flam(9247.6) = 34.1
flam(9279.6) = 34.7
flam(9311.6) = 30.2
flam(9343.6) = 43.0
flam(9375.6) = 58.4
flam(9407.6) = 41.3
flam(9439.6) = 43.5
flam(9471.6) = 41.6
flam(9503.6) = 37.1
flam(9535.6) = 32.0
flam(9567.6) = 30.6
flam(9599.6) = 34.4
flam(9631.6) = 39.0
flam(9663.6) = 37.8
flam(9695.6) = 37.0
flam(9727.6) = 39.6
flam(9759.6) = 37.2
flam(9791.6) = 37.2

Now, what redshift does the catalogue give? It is 0.822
